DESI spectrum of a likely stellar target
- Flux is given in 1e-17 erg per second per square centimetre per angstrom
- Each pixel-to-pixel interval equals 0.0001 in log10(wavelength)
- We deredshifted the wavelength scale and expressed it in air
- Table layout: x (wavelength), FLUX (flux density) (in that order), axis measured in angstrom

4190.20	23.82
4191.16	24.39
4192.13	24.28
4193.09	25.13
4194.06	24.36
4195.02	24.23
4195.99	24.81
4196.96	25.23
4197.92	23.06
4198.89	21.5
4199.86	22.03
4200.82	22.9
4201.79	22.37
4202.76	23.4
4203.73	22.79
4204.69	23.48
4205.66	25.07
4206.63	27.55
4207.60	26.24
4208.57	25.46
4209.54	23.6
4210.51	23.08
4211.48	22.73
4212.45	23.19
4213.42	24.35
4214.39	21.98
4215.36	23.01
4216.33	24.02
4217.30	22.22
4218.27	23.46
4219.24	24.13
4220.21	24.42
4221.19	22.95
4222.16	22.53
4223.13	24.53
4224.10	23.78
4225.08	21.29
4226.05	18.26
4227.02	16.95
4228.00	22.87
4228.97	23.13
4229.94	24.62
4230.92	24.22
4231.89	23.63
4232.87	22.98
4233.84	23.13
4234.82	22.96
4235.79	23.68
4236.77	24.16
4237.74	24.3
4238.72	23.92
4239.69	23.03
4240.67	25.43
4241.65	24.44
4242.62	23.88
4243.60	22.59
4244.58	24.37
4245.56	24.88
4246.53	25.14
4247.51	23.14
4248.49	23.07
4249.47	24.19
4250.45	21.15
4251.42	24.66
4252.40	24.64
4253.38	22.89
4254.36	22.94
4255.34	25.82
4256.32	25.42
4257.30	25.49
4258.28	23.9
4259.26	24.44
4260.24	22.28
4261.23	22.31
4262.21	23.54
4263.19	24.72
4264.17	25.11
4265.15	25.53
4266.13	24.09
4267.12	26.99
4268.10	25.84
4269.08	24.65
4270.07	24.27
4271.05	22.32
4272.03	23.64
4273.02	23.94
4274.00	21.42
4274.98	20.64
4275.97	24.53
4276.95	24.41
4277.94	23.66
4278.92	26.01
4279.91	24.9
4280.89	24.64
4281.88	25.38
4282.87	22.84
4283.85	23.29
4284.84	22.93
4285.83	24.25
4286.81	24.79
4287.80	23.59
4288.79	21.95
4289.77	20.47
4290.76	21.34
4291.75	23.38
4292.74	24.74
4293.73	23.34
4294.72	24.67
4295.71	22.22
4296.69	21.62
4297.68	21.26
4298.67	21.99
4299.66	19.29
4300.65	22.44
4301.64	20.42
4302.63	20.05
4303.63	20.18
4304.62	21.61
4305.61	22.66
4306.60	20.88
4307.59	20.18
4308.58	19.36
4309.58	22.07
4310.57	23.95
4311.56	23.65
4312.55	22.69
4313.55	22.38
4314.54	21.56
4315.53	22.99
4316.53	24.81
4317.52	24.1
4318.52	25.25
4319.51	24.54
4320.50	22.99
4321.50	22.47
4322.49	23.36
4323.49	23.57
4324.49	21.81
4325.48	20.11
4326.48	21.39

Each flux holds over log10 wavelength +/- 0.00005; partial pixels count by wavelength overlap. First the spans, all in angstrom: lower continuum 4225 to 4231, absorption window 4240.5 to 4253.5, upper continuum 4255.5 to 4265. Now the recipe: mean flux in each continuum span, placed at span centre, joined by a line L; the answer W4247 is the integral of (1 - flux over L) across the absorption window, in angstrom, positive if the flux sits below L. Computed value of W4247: -0.4 angstrom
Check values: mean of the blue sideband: 21.5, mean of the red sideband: 24.2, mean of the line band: 23.9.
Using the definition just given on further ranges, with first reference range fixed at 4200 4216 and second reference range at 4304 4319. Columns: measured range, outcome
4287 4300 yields 0.2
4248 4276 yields -1.0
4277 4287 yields -0.6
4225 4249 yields 0.2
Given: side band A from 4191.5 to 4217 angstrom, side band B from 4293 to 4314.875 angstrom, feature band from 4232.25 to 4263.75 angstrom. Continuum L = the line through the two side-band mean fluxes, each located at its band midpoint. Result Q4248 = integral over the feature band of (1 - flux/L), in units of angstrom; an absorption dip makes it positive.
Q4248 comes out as -1.3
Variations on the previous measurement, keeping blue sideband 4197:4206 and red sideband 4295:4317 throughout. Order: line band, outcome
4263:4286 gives -2.08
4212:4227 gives 0.05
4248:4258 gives -0.72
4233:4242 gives -0.49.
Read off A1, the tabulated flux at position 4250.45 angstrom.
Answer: 21.15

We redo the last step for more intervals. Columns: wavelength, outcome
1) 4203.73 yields 22.79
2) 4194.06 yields 24.36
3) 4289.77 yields 20.47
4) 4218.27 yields 23.46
